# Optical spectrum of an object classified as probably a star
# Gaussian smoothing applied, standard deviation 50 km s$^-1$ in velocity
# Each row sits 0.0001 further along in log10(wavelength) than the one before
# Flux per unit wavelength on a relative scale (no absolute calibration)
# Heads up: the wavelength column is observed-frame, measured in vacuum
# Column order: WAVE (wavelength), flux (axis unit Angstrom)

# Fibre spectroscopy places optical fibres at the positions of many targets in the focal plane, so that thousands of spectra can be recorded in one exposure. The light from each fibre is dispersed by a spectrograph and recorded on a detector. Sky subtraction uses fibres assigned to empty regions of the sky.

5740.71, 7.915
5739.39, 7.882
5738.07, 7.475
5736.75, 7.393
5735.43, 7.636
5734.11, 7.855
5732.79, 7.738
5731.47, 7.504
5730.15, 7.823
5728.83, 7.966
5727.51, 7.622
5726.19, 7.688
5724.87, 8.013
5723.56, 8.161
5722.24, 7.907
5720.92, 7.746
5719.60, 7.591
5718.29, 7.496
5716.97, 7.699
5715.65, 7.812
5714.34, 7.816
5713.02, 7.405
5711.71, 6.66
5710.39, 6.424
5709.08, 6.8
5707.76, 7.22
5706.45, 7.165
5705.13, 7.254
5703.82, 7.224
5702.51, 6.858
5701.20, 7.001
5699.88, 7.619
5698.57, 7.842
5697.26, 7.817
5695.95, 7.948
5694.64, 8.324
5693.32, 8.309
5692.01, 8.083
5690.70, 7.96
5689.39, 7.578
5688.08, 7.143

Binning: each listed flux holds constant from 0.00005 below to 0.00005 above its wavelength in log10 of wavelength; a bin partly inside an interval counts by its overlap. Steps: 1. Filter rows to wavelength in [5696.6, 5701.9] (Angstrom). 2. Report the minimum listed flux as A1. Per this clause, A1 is 7.001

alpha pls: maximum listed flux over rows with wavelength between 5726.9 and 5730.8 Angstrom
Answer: 7.966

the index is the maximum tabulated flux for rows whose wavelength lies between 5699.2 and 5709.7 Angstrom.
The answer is 7.619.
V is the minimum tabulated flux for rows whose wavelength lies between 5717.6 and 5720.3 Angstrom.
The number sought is 7.496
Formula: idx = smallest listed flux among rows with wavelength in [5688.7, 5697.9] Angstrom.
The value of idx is 7.578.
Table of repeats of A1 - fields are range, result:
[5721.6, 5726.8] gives 7.688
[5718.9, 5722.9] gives 7.591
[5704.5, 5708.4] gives 7.165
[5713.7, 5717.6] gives 7.699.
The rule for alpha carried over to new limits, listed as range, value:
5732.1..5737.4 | 7.855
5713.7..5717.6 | 7.816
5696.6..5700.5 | 7.842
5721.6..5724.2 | 8.161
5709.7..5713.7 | 7.405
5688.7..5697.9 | 8.324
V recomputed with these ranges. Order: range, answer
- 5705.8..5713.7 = 6.424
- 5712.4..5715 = 7.405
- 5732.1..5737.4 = 7.393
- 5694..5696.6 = 7.948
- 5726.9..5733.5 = 7.504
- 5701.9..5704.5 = 6.858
